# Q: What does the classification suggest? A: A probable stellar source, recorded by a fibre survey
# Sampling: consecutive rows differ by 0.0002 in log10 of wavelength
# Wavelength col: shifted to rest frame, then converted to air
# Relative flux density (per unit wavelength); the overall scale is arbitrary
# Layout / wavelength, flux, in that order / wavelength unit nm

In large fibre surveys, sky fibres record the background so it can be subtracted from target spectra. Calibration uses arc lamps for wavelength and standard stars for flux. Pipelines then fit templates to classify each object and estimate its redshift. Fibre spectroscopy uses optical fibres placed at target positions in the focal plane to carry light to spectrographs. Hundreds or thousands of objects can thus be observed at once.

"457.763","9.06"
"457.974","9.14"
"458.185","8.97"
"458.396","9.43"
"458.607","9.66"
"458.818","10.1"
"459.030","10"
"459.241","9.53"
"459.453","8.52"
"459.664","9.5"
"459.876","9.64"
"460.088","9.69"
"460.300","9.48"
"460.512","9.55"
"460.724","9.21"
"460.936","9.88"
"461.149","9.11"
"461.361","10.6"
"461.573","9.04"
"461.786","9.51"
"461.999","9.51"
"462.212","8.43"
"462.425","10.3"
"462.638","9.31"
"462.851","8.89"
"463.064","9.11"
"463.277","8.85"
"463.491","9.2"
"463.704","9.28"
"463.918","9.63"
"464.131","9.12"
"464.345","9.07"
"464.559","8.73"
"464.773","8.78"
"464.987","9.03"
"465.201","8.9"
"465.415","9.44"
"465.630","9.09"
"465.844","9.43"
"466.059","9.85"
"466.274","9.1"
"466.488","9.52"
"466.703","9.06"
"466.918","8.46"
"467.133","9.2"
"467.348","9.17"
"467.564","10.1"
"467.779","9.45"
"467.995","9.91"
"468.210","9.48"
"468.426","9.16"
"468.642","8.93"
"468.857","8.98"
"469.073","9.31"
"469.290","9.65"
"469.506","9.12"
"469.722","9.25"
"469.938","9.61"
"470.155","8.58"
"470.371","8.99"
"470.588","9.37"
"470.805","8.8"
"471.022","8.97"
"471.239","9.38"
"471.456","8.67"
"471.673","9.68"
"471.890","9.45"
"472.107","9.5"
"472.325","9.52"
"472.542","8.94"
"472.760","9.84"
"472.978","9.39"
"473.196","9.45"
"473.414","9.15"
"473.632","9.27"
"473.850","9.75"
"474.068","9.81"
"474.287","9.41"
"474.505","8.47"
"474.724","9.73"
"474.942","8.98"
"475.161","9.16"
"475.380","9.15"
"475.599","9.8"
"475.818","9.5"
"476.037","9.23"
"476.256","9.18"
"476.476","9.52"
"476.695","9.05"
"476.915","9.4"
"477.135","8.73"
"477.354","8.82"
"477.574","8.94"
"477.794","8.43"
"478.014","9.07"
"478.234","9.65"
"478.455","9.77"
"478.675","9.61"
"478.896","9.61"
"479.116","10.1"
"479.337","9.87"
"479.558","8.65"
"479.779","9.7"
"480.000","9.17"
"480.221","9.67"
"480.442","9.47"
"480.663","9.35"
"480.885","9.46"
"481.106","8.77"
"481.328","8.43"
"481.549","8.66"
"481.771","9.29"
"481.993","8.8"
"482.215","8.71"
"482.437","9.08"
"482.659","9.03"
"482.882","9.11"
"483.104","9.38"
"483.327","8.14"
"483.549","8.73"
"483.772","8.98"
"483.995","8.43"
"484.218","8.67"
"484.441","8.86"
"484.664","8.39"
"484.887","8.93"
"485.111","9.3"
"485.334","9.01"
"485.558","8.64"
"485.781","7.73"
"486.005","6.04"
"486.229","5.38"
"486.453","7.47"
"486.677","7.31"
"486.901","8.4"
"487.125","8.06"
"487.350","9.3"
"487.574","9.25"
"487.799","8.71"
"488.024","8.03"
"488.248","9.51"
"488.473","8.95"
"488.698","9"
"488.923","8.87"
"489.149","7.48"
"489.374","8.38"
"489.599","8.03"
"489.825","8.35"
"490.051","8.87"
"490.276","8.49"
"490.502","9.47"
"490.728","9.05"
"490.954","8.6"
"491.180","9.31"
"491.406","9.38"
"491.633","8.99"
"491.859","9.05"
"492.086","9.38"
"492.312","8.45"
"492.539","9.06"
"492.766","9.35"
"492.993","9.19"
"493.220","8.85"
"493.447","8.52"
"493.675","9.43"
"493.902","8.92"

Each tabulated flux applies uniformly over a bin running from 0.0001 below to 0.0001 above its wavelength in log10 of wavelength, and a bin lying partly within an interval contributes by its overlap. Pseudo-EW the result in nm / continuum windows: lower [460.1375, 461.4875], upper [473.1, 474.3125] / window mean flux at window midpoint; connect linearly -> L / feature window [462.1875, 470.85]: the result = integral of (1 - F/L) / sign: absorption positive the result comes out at 0.31 nm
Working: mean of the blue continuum 9.64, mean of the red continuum 9.48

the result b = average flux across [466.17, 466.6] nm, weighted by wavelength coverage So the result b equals 9.32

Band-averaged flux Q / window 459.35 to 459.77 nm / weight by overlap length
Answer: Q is 9.02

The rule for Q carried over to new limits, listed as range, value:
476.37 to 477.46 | 9.11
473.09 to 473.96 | 9.41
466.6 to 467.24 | 8.91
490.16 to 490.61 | 8.98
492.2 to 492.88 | 8.95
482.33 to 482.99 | 9.07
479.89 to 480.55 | 9.44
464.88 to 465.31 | 8.98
